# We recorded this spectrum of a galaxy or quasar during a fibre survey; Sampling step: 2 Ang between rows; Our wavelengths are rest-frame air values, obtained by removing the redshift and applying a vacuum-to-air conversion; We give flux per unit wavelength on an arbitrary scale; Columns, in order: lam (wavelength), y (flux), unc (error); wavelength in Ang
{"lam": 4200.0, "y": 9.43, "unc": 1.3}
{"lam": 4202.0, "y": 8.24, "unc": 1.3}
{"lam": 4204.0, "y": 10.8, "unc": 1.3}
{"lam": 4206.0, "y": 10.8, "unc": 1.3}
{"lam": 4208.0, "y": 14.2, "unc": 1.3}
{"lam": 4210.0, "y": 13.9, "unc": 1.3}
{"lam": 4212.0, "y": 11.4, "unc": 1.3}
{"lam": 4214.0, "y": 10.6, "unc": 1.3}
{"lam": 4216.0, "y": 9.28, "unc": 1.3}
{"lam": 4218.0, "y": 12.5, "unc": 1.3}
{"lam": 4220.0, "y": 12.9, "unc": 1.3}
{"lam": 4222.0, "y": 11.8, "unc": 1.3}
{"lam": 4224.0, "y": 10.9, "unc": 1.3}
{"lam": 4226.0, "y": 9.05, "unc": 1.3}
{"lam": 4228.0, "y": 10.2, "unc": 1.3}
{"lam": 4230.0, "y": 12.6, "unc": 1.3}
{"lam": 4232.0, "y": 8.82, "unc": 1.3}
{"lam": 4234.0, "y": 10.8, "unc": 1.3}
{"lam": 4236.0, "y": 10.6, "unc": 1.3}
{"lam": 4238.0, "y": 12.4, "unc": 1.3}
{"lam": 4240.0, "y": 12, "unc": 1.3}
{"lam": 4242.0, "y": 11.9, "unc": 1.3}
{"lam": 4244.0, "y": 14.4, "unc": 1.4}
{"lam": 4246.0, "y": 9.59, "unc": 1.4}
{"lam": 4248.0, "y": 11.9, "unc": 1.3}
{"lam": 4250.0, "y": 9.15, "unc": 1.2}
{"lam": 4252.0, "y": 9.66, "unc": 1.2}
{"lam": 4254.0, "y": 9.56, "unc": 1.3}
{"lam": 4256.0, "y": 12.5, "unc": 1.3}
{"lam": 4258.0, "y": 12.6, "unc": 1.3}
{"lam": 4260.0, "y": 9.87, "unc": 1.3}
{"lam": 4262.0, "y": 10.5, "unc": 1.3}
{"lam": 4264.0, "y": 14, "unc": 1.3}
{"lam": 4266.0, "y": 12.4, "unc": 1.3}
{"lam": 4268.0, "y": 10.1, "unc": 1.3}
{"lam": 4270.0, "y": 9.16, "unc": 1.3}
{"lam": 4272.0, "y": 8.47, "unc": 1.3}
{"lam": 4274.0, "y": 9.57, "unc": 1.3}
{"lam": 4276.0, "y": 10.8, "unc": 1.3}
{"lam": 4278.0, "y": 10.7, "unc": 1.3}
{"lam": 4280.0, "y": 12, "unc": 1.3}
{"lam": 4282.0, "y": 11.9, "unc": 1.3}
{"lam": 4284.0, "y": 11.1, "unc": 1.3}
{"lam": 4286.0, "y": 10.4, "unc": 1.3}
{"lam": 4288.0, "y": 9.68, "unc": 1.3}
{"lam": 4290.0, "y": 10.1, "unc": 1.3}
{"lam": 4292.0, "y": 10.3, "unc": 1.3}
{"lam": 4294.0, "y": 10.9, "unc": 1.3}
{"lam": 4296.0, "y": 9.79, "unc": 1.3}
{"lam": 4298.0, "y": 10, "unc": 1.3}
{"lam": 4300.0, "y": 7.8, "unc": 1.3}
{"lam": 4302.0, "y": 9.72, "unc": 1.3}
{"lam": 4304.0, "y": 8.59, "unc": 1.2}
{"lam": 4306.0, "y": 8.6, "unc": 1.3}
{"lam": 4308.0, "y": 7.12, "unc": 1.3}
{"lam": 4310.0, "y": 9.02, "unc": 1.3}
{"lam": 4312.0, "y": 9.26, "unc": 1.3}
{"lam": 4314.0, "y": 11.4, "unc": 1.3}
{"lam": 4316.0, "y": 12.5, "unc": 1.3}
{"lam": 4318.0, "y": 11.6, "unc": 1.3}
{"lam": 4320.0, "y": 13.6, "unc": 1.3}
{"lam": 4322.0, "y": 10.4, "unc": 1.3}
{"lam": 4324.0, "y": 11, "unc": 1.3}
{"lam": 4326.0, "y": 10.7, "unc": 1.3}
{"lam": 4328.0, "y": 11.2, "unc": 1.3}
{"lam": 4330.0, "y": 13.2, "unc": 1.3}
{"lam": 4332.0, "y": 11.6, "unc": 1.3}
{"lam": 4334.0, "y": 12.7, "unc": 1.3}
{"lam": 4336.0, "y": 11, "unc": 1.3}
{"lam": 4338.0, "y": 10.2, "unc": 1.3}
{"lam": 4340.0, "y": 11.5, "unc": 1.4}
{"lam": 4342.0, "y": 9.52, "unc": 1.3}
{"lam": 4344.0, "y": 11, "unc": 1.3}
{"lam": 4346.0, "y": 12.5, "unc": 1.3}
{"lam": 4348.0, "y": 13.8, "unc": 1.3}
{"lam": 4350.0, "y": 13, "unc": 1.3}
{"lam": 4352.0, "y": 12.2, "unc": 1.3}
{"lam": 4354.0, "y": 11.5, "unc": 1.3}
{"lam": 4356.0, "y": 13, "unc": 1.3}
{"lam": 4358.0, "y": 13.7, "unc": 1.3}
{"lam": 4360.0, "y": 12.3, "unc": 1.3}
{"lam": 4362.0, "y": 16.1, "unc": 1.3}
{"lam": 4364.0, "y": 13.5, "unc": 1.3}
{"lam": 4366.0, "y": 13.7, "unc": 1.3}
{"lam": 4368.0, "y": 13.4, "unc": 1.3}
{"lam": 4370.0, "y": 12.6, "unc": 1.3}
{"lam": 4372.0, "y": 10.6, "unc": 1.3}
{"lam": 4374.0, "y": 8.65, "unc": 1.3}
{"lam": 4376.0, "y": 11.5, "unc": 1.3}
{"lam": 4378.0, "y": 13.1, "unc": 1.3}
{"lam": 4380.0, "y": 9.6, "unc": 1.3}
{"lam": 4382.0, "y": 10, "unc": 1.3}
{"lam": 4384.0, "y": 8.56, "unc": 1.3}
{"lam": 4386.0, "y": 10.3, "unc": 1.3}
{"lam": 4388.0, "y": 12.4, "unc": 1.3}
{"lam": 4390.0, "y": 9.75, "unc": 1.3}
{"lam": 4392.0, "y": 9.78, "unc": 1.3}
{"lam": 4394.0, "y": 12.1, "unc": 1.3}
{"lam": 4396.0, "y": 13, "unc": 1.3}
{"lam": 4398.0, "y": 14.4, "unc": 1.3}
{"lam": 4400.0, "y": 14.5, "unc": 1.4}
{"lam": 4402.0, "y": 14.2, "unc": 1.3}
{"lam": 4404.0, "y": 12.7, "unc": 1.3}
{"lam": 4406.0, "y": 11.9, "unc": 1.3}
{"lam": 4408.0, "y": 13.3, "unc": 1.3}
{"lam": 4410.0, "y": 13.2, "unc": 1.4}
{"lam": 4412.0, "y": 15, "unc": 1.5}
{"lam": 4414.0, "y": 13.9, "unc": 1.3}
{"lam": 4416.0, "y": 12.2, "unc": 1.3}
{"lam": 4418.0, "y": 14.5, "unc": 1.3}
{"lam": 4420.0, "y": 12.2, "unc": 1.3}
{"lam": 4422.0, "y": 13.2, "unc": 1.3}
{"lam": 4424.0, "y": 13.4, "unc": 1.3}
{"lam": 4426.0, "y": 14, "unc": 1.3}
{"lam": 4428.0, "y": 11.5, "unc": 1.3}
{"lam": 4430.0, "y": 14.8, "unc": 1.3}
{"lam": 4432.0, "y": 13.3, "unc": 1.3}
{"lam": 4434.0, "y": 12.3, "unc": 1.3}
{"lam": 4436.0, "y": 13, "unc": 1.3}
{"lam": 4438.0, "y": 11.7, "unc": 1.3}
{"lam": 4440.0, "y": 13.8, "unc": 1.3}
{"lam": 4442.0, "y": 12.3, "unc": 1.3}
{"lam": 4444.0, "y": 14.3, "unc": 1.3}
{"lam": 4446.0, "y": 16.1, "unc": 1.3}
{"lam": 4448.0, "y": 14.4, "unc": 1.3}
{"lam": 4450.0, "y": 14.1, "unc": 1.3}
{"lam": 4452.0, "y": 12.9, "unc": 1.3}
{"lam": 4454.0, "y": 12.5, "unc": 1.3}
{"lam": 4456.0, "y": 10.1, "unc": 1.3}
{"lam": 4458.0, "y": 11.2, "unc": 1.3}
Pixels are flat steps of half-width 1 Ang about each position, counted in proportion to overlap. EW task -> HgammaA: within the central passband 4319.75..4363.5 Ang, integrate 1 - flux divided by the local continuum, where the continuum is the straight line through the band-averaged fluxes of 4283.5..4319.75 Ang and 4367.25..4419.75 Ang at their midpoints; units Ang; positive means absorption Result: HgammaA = -4.69 Ang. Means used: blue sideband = 9.94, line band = 12.1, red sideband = 12.1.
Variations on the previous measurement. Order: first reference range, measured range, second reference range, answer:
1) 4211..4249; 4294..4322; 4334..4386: 3.9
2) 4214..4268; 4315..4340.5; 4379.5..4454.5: 0.7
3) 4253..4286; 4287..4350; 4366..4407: 3.2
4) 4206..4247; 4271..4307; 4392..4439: 6.0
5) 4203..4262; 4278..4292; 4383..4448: 1.1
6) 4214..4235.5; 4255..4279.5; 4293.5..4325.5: -1.0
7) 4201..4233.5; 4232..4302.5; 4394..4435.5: 5.6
